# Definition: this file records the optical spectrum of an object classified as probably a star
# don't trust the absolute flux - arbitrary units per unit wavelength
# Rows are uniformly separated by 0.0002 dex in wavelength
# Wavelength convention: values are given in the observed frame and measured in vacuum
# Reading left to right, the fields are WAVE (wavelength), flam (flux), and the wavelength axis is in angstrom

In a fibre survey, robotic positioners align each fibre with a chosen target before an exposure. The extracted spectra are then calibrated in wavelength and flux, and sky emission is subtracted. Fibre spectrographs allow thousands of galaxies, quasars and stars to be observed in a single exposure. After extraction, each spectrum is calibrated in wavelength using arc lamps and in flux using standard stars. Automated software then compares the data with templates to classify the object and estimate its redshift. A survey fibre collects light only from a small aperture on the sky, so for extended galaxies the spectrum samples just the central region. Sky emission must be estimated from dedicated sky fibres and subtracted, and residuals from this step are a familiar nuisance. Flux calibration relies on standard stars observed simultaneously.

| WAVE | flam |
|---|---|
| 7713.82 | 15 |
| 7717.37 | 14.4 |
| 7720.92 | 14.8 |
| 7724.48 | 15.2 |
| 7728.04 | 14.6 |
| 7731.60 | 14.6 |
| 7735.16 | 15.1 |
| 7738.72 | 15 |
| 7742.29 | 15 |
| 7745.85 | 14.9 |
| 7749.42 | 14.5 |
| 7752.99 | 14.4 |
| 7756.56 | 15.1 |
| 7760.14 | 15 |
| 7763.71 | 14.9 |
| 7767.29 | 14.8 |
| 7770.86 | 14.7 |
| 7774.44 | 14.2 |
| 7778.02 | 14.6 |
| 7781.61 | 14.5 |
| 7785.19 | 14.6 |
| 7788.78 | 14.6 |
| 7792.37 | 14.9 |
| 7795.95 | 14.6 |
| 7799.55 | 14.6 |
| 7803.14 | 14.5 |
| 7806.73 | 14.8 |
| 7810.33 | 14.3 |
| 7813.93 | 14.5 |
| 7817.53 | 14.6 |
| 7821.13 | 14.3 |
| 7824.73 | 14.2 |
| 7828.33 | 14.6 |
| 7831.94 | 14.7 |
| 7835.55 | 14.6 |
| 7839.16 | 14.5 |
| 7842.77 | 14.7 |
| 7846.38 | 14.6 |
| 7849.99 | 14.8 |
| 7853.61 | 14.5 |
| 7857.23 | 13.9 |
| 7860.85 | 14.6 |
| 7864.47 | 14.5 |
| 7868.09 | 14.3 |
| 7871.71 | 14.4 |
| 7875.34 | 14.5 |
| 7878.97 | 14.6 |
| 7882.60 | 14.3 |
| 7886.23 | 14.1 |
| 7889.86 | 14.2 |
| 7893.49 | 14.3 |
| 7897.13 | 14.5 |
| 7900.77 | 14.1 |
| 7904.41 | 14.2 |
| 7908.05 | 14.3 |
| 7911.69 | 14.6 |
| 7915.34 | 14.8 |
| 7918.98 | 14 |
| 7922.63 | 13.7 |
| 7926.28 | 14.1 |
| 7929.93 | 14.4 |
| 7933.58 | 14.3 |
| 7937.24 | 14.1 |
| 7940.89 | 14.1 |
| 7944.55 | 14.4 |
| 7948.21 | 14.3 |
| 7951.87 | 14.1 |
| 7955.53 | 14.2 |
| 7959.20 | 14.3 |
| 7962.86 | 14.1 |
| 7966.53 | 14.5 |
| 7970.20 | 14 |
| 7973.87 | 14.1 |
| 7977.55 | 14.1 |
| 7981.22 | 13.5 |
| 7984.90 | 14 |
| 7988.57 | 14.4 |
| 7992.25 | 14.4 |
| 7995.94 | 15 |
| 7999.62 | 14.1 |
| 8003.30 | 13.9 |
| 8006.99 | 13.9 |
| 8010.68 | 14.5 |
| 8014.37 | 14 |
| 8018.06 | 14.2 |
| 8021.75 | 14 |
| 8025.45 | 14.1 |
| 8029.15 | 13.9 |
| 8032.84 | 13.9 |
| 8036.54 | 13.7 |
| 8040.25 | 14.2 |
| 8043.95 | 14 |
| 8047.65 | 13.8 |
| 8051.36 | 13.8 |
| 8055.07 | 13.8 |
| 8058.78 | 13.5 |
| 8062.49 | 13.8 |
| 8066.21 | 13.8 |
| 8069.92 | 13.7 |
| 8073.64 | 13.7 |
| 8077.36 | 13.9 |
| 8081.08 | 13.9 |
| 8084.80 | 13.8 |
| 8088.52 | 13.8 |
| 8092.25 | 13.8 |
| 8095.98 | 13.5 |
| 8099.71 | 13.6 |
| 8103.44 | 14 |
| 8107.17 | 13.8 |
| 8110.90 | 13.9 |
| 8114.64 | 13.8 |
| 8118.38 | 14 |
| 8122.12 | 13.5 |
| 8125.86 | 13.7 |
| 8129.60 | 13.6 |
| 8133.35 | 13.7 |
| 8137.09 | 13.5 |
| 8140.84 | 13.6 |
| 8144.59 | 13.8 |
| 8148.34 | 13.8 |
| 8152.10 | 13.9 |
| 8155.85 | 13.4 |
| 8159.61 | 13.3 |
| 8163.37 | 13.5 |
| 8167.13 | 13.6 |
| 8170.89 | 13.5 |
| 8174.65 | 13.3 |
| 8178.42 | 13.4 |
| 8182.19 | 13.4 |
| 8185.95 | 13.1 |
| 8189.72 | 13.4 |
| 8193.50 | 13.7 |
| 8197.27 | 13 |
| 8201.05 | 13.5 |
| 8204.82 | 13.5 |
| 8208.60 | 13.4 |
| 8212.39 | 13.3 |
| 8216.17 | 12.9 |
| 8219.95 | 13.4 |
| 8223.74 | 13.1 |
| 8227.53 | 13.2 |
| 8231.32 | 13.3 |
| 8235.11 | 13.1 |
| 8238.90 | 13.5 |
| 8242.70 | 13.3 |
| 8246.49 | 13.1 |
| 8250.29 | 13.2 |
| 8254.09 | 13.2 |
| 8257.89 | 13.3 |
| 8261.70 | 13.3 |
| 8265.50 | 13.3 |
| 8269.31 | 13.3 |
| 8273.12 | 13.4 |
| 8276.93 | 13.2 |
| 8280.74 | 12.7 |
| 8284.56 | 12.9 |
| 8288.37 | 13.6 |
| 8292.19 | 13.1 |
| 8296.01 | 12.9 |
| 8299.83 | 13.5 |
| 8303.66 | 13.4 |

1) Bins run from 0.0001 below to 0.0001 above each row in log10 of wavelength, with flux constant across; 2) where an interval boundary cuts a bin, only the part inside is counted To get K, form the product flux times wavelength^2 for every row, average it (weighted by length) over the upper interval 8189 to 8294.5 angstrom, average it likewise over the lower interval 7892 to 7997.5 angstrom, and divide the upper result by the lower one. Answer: 1.00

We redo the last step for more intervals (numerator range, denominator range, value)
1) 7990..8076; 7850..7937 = 1.01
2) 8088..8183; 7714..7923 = 1.01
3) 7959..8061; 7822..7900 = 1.01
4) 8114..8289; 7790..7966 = 1.01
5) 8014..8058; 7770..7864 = 1.01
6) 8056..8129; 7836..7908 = 1.01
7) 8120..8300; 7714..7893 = 1.01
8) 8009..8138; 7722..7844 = 1.02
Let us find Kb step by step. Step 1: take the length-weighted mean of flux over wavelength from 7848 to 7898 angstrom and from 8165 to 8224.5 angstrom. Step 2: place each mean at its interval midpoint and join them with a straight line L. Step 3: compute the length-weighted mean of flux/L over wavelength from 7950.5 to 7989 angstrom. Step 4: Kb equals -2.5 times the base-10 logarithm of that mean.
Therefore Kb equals 0.00 mag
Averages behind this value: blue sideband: 14.4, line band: 14.1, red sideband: 13.3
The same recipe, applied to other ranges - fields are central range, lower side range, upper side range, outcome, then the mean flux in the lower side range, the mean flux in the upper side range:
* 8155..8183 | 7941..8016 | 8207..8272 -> 0.006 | 14.2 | 13.2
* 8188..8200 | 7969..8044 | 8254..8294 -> 0.009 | 14.1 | 13.2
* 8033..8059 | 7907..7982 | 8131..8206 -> 0.002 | 14.2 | 13.5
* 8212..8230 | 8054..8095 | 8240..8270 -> 0.014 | 13.8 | 13.3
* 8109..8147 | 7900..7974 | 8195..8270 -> -0.009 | 14.2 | 13.3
